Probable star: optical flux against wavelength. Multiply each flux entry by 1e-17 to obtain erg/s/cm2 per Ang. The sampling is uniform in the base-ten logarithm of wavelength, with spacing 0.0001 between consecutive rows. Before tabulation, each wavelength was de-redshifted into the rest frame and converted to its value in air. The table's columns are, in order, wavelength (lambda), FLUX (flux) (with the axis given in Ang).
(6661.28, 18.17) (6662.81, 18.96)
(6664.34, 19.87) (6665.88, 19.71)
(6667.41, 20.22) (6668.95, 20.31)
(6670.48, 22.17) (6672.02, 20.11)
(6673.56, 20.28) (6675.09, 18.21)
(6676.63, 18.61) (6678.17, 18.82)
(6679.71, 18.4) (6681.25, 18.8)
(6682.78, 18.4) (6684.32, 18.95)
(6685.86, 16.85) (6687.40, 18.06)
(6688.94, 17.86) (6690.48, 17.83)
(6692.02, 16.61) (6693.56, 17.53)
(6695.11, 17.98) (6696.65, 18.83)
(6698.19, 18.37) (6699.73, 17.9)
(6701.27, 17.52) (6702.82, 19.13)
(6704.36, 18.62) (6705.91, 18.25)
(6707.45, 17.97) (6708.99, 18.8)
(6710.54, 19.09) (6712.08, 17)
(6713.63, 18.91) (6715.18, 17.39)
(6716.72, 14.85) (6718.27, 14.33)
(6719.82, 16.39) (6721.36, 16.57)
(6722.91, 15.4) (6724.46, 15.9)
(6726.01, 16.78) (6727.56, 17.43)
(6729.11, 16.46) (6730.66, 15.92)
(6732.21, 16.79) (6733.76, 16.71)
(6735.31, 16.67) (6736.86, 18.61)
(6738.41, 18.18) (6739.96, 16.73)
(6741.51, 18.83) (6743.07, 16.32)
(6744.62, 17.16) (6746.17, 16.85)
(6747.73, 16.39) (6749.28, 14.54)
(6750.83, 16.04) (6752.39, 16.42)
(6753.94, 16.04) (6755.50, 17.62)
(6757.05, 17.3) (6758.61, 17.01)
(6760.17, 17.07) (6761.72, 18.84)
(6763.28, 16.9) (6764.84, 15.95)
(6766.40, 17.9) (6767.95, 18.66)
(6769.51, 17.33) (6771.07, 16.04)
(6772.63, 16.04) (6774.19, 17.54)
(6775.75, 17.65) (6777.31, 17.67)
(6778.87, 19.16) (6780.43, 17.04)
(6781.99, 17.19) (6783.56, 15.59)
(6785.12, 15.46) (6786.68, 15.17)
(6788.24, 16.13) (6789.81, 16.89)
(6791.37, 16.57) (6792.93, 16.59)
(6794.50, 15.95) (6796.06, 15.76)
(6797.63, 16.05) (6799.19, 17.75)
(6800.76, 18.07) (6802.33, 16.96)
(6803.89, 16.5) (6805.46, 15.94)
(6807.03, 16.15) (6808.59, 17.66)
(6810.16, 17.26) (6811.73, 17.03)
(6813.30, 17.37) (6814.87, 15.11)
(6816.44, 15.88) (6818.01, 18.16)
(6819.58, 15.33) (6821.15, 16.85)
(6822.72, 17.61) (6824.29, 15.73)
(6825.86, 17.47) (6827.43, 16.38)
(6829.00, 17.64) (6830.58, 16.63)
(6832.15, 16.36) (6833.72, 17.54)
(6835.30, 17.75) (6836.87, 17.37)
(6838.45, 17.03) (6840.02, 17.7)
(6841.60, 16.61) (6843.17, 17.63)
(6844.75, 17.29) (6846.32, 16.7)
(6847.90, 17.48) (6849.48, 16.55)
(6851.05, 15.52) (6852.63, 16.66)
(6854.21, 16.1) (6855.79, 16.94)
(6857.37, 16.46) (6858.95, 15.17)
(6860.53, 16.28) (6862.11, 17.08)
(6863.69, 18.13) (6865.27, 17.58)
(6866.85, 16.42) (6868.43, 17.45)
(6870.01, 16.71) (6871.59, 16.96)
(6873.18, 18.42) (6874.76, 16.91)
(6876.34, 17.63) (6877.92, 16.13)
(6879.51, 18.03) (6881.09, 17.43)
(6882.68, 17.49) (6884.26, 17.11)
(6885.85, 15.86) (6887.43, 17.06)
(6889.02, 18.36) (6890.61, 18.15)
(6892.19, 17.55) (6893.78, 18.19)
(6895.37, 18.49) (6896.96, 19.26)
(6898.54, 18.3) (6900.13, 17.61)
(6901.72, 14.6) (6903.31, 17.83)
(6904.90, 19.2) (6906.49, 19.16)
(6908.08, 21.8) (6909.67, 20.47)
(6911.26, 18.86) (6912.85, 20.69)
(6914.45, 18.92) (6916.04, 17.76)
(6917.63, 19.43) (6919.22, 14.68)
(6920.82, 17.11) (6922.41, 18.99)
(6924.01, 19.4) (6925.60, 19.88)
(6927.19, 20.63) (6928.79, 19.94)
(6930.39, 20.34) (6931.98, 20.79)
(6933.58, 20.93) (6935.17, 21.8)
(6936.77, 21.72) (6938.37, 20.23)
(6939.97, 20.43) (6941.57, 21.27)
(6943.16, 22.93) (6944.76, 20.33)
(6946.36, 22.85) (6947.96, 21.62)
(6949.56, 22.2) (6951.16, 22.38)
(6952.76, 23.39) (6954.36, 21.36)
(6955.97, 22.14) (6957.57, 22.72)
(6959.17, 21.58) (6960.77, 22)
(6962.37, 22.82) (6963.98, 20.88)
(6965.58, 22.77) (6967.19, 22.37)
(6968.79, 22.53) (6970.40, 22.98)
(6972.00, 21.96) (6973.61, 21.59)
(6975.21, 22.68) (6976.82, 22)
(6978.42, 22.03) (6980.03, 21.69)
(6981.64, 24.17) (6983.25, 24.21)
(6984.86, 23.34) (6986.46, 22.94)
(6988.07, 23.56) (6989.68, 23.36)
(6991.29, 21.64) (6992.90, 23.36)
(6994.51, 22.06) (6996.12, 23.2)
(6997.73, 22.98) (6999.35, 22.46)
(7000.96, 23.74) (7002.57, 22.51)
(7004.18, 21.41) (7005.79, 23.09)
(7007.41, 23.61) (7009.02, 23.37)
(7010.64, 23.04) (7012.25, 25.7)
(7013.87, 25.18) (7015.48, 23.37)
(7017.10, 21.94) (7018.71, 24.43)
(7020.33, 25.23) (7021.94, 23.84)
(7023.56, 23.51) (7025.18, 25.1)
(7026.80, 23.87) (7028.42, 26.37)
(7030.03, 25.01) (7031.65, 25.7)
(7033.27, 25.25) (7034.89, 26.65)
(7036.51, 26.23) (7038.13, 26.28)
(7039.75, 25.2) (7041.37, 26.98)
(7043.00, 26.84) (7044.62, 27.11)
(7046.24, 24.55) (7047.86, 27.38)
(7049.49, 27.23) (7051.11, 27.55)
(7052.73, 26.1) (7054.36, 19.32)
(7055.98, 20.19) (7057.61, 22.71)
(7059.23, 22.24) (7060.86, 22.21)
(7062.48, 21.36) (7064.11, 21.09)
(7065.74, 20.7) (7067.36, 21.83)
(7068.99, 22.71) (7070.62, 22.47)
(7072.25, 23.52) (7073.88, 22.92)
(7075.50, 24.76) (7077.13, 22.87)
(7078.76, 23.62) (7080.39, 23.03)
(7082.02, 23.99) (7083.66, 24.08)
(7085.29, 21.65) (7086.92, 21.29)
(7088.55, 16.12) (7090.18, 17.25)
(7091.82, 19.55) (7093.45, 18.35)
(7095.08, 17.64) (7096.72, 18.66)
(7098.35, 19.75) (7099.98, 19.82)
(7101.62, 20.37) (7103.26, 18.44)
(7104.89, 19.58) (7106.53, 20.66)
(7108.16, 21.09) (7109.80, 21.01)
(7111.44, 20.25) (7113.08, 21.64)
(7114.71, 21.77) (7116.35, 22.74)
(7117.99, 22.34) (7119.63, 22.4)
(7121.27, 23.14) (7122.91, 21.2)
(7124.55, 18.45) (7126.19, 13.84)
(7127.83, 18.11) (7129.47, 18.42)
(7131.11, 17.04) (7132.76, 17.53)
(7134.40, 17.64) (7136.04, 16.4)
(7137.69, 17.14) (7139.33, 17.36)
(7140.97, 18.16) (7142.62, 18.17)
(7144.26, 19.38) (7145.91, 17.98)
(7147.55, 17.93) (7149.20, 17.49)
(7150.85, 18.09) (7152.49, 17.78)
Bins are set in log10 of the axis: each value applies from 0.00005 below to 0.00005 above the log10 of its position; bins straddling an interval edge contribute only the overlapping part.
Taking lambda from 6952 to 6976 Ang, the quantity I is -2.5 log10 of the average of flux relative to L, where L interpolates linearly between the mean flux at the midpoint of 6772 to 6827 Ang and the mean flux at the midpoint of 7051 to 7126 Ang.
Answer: -0.154 mag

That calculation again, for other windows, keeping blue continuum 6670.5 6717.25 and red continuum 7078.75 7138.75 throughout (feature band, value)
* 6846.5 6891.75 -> 0.12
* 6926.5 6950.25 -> -0.11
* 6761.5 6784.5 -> 0.08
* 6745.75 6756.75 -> 0.14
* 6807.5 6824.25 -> 0.12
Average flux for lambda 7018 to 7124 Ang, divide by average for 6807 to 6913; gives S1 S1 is 1.3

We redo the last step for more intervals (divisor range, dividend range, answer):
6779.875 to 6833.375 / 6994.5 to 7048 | 1.48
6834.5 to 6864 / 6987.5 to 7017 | 1.38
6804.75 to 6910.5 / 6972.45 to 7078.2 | 1.38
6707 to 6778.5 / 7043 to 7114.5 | 1.29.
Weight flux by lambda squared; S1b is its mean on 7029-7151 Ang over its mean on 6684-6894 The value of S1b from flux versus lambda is 1.37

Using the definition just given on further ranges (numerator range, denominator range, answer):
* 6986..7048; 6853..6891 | 1.48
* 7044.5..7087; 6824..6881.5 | 1.46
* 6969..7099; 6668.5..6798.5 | 1.46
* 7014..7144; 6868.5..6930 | 1.27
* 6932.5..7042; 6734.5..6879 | 1.44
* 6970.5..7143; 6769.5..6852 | 1.42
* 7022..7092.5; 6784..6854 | 1.51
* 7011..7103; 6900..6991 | 1.13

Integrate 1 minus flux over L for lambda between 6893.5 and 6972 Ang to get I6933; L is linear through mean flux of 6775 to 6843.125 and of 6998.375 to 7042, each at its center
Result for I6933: 3.2 Ang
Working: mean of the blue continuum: 16.8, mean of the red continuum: 24.4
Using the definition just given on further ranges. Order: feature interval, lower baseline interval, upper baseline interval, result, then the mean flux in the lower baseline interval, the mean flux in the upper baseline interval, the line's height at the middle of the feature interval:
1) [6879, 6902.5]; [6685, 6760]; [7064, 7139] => 1.3 Ang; 17.2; 20.4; 18.6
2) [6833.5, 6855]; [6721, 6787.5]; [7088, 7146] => 0.6 Ang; 16.9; 19.2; 17.5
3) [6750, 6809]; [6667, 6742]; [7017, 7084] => 7.3 Ang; 17.9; 24.2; 19.2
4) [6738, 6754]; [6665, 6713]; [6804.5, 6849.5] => 1.1 Ang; 18.6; 16.9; 17.9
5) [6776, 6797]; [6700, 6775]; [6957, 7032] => 1.9 Ang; 17.1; 23.2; 18.2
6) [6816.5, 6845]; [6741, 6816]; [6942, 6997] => 2.1 Ang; 16.8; 22.5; 18.4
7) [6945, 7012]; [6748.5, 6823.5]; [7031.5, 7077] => -1.7 Ang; 16.8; 24.1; 22.1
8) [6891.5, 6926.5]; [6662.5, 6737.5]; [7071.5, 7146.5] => 0.8 Ang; 18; 20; 19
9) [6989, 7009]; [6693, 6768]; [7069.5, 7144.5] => -3.6 Ang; 17.2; 20.1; 19.3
